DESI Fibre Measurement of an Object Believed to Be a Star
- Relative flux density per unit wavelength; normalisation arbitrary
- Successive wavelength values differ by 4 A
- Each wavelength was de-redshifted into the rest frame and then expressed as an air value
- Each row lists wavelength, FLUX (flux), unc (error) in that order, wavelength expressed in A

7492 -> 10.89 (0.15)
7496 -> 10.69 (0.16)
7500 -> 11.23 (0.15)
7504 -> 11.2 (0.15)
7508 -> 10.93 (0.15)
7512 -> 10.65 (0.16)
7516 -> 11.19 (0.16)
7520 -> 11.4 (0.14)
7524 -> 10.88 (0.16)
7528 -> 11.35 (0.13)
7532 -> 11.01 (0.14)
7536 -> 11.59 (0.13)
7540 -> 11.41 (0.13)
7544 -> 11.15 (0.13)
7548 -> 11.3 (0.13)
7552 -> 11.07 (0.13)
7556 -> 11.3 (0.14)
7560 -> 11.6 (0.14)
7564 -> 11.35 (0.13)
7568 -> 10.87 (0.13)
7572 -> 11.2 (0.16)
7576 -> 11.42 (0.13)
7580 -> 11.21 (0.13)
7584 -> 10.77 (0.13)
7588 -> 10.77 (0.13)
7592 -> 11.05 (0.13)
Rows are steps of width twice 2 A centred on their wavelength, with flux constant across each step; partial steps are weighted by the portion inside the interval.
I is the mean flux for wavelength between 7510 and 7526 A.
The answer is 11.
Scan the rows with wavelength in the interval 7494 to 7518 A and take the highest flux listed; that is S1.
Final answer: 11.23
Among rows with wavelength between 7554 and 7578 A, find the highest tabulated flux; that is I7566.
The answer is 11.6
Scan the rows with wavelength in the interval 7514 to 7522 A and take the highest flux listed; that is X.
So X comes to 11.4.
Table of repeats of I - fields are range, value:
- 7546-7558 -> 11.2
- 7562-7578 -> 11.2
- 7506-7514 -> 10.8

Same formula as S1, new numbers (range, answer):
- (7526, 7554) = 11.59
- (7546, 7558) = 11.3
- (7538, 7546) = 11.41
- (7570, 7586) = 11.42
